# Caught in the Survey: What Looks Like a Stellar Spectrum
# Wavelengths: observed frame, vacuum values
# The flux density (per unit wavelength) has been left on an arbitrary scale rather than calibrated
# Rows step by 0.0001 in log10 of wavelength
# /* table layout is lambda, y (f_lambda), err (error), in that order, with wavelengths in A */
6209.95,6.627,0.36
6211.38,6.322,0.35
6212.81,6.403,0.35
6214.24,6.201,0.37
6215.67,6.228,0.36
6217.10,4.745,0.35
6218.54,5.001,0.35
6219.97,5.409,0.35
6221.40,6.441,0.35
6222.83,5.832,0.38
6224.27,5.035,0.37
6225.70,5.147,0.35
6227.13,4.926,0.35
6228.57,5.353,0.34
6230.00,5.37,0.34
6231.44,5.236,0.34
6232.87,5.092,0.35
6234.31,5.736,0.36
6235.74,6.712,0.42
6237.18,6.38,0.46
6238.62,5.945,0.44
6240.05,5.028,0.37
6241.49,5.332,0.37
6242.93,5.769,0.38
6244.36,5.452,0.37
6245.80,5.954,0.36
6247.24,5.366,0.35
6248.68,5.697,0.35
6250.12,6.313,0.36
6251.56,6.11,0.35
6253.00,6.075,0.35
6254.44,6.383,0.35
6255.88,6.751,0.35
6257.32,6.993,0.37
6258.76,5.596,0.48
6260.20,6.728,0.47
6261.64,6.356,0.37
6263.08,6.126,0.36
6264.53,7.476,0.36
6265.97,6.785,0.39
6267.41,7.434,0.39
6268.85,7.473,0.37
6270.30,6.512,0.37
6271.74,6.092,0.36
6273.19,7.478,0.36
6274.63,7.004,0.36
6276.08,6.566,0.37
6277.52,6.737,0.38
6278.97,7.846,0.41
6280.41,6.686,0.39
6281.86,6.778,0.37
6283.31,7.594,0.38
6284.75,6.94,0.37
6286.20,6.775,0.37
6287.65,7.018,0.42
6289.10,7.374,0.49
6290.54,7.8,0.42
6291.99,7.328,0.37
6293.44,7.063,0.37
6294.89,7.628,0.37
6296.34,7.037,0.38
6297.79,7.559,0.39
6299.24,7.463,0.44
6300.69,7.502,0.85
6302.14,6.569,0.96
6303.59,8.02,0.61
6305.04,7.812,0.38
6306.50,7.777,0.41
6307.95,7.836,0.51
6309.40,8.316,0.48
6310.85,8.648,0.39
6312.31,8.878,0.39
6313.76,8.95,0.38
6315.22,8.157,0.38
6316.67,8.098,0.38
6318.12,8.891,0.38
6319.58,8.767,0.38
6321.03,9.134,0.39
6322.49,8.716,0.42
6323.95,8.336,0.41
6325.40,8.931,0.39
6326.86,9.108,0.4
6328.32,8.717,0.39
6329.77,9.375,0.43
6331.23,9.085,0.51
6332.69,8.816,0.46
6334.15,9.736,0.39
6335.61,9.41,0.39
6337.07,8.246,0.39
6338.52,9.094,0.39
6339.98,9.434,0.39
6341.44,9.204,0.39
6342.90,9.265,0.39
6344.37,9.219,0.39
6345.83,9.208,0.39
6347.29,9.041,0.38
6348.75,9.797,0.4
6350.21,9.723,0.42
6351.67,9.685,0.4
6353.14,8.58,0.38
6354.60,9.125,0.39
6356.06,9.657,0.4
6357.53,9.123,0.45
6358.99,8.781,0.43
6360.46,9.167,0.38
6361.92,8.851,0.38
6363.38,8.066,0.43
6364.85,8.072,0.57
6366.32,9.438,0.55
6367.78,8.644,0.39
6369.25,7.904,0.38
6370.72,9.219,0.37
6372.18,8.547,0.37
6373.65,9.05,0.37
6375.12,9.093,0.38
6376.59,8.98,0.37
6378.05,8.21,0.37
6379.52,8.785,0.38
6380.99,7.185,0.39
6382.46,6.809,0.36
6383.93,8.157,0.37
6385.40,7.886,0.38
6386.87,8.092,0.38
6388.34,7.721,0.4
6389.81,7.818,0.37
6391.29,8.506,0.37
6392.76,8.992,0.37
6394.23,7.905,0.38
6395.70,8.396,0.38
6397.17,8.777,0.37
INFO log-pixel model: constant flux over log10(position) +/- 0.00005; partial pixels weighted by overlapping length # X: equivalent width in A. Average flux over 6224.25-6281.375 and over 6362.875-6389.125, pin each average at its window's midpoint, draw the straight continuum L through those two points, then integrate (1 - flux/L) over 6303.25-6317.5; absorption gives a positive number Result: -2.1 A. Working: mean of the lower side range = 6.19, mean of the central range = 8.26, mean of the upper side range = 8.33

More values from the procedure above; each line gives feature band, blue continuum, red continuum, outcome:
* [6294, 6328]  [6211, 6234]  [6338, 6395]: -3.09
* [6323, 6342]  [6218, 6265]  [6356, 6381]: -2.69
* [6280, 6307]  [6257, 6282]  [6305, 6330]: 1.38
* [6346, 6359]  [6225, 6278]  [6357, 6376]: -1.33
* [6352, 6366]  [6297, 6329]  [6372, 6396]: -1.05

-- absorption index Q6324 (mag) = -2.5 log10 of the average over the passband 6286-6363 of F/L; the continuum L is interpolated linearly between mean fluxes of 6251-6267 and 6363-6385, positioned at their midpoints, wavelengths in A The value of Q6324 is -0.13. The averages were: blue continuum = 6.51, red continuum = 8.41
